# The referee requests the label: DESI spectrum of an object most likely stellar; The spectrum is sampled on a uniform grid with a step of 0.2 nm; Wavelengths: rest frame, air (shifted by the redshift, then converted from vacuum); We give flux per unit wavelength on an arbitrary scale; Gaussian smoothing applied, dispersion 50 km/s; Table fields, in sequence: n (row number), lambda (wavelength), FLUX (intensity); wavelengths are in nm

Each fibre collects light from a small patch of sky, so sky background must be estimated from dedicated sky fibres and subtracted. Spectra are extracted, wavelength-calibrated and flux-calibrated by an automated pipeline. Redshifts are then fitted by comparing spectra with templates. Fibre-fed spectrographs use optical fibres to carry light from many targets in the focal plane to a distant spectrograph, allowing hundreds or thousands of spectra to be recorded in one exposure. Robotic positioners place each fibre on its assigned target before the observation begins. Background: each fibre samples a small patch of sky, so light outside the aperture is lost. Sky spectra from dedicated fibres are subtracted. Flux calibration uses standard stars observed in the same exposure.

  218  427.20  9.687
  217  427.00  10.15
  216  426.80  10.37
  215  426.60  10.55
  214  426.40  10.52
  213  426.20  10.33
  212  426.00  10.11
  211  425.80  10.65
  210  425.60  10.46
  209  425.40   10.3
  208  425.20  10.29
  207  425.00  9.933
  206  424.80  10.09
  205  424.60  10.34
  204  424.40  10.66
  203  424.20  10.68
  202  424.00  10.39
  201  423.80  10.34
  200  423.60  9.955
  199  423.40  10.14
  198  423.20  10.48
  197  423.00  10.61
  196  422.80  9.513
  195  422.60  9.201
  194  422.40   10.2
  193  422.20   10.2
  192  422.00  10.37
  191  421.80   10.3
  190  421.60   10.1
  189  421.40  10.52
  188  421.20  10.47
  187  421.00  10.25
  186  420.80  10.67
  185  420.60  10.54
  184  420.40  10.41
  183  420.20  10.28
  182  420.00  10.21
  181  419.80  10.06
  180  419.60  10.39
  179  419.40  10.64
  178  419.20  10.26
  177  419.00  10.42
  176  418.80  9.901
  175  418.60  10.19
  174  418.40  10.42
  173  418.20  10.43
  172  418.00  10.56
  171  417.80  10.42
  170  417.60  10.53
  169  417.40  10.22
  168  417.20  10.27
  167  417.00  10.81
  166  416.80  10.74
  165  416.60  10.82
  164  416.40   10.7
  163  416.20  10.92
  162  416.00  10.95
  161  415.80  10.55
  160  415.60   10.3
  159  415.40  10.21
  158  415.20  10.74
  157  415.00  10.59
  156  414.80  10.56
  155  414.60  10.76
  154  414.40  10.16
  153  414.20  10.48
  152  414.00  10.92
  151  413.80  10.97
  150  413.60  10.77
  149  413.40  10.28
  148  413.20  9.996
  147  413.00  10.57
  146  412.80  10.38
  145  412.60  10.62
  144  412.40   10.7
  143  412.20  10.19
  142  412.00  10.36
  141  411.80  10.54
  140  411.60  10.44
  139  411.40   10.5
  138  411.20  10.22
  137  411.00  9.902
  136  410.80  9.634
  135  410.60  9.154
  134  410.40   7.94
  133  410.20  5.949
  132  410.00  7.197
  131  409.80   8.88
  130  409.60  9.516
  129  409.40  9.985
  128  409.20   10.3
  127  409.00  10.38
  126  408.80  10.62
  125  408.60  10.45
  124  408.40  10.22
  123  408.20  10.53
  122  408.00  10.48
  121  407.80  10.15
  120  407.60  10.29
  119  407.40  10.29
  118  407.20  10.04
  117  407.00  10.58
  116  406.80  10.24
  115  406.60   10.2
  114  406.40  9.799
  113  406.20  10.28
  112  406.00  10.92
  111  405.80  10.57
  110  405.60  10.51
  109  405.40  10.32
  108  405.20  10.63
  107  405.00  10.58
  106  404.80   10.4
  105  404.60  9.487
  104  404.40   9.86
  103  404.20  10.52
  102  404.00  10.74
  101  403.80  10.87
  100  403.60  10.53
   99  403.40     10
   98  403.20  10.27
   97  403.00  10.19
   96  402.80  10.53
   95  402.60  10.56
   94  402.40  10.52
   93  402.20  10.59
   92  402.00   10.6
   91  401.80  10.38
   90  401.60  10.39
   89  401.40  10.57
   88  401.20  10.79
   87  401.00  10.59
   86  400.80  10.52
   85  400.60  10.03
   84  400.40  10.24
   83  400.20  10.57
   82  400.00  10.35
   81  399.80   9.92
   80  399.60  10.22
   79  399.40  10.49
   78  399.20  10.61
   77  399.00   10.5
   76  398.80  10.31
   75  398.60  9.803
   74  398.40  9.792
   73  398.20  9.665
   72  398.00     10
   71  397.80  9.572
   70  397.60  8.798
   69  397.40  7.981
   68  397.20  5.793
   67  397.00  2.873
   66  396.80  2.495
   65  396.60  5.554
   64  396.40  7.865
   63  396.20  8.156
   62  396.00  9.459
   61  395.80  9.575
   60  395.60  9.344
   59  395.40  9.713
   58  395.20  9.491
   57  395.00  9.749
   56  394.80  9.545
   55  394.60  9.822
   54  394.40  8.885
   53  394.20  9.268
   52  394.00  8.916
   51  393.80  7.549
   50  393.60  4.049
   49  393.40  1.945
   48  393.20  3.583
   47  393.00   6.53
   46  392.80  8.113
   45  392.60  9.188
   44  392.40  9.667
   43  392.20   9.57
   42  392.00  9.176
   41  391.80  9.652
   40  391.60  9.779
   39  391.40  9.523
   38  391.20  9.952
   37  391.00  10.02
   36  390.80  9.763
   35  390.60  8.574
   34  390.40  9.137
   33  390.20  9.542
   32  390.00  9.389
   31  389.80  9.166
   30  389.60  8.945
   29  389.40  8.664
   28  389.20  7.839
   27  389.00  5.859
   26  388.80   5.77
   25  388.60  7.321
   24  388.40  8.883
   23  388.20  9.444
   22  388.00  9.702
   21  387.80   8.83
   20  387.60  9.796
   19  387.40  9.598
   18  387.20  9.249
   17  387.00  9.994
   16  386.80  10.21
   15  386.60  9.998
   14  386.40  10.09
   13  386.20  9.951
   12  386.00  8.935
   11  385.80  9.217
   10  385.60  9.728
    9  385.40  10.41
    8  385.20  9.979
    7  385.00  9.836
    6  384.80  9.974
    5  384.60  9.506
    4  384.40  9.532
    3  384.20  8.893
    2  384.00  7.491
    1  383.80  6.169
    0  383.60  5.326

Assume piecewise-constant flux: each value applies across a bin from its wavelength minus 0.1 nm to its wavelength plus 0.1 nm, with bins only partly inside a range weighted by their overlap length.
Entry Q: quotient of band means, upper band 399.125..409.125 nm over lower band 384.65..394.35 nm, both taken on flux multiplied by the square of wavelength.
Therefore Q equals 1.3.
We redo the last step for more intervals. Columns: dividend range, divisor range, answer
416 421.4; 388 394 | 1.46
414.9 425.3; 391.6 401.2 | 1.34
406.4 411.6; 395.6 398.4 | 1.35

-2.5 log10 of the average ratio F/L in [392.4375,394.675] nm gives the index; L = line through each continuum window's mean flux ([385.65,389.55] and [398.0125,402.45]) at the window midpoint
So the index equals 0.32 mag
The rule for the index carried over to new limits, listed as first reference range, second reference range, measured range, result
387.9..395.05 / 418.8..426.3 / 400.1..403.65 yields -0.16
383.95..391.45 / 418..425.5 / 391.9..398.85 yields 0.17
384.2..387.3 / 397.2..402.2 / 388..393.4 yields 0.16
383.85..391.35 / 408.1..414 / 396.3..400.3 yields 0.10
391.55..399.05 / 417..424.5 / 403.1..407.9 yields -0.15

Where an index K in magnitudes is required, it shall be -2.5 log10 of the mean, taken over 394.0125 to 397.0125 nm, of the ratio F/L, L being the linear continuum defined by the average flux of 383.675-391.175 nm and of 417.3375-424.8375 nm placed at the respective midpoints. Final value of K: 0.13 mag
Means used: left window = 9.06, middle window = 8.3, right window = 10.3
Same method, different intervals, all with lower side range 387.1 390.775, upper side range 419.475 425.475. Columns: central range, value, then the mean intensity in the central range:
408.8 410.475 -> 0.09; 8.89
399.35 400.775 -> -0.12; 10.3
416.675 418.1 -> -0.05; 10.5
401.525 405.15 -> -0.11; 10.4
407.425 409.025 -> -0.09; 10.4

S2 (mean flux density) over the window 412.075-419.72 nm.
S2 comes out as 10.5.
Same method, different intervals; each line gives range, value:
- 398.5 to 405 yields 10.4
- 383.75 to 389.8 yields 9.02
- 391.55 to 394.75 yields 7.85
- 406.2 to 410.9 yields 9.7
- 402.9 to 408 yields 10.3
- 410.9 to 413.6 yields 10.4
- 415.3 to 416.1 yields 10.5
